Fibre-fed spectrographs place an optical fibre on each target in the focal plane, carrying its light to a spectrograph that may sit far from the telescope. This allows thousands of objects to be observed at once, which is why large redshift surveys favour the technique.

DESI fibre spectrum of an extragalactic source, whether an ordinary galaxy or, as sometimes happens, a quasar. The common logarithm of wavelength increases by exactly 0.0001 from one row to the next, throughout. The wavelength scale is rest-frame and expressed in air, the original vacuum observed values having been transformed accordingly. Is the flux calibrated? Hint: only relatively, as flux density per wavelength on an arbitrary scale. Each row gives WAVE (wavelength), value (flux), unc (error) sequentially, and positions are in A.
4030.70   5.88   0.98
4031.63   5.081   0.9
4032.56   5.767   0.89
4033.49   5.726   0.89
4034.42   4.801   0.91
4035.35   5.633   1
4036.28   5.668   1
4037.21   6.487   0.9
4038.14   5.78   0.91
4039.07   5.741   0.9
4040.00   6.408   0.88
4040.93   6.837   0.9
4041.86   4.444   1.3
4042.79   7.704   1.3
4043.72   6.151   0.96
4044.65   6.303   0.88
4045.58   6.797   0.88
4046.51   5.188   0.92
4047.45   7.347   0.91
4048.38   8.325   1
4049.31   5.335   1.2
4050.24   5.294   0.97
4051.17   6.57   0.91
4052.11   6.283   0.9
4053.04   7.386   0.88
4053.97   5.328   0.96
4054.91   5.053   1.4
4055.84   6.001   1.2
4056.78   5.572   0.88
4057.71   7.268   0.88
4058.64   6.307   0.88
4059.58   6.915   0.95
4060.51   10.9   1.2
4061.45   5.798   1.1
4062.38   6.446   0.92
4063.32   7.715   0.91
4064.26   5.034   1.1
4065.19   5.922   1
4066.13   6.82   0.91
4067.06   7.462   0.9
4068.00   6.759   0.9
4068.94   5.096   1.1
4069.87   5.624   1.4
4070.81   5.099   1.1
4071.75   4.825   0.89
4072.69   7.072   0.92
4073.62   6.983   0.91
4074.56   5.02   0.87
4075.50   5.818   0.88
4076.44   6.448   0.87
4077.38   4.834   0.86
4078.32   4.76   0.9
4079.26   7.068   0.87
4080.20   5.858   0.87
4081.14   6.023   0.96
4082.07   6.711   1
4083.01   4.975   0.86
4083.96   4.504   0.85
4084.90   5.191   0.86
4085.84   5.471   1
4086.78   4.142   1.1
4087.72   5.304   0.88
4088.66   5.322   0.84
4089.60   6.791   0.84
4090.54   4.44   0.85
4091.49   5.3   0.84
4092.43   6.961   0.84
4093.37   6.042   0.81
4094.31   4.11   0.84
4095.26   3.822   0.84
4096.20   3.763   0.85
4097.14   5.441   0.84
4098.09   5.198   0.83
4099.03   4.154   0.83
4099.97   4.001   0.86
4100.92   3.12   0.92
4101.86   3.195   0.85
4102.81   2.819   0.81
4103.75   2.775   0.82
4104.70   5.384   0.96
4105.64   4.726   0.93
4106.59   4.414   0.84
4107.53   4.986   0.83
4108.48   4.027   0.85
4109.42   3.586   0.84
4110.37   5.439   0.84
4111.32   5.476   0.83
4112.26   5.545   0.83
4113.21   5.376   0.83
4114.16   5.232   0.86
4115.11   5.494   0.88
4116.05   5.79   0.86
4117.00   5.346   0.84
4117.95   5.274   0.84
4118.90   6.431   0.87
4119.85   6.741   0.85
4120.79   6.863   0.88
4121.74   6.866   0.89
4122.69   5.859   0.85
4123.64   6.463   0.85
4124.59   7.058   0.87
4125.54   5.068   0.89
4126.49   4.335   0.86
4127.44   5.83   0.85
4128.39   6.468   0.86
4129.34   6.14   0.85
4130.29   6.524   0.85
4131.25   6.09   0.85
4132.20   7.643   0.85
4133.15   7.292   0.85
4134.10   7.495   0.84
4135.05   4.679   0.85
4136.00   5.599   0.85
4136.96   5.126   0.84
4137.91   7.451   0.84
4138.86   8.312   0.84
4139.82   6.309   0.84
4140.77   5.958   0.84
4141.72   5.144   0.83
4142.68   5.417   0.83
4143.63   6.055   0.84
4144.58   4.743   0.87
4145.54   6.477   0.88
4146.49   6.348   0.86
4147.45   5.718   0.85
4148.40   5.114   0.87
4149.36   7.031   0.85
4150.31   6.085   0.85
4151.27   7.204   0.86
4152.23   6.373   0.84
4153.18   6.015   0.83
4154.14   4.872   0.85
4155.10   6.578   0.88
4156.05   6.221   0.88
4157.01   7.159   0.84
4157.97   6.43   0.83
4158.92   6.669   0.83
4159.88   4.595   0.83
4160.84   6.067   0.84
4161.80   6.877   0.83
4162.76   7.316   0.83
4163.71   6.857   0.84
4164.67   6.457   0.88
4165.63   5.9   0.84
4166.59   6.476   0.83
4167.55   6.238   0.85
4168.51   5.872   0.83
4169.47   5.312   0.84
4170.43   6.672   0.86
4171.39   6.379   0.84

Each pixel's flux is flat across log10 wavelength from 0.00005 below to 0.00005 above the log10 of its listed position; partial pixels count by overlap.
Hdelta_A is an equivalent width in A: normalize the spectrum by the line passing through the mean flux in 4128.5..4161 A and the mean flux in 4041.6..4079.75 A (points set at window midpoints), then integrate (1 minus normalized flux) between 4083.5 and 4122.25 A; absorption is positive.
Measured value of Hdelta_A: 7.7 A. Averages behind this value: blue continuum 6.28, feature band 5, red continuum 6.21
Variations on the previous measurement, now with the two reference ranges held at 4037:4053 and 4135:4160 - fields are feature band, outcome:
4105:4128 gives 2.5 A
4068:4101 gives 4.8 A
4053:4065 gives -0.5 A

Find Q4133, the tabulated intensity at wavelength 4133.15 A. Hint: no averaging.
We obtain 7.292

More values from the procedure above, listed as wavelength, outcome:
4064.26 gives 5.034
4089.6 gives 6.791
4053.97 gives 5.328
